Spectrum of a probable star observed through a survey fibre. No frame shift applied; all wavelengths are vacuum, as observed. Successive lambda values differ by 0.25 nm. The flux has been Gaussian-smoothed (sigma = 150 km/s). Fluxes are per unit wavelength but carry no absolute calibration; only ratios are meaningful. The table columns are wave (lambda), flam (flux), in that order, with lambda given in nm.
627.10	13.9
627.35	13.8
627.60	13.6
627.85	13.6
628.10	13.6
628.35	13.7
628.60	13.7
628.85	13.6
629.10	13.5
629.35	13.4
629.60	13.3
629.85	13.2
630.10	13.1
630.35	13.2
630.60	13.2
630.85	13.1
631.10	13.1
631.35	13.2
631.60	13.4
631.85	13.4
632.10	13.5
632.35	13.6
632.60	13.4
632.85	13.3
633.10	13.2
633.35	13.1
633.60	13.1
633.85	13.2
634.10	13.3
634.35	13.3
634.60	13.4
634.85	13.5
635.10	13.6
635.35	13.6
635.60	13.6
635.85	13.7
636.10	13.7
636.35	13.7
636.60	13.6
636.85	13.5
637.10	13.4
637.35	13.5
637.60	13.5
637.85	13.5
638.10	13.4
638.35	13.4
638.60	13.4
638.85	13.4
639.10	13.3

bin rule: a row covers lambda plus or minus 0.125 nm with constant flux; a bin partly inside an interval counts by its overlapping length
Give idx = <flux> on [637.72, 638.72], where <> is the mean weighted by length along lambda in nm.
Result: 13.4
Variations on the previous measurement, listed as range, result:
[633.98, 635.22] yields 13.4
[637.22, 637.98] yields 13.5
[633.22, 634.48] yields 13.2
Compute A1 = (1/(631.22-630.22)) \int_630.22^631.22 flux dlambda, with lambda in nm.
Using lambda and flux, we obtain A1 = 13.2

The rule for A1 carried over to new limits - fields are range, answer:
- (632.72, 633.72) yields 13.2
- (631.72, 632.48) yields 13.5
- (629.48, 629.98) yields 13.2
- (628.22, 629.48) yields 13.6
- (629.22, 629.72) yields 13.4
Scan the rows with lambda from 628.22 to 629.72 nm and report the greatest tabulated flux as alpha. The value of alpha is 13.7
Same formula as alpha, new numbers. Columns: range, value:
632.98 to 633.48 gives 13.2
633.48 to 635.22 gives 13.6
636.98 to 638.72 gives 13.5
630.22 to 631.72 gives 13.4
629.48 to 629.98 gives 13.3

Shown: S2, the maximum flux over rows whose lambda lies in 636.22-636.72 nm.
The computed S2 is 13.7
